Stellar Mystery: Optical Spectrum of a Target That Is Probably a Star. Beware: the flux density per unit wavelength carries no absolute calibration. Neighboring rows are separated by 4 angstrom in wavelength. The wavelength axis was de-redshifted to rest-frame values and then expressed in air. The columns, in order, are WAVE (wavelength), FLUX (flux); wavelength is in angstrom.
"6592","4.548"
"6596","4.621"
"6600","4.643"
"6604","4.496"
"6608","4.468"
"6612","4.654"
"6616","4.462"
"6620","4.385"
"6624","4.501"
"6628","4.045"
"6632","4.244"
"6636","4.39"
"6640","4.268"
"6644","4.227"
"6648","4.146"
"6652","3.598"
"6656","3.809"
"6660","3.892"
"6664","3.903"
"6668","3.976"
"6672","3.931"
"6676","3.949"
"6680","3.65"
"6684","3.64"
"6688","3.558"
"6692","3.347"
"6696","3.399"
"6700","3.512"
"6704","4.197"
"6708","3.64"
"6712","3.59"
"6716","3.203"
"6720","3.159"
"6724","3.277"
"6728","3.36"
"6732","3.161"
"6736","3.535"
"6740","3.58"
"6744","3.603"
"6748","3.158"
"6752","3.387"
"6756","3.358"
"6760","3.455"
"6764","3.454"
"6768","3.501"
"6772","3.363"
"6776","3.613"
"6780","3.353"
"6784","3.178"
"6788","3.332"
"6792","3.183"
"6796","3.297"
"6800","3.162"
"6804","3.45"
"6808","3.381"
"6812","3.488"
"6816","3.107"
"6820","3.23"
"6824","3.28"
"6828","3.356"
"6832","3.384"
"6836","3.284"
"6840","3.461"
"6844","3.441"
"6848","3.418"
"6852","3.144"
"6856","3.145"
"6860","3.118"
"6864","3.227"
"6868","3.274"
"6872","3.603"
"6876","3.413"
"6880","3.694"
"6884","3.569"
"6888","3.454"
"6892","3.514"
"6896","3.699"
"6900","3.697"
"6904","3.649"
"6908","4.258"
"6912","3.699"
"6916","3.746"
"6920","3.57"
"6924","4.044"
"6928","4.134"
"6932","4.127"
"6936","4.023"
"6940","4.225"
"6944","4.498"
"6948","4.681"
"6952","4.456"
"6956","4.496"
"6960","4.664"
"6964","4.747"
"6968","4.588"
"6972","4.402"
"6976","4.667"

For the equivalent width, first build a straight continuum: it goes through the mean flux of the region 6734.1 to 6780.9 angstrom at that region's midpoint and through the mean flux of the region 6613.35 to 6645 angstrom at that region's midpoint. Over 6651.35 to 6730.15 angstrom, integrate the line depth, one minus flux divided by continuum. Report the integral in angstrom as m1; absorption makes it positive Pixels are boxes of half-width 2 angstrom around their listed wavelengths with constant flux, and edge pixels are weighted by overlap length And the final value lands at 5.6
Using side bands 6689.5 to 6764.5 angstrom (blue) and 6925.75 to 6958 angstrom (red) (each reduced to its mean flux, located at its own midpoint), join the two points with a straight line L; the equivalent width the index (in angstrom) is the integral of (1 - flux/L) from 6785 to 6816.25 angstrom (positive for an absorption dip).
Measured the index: 3.7 angstrom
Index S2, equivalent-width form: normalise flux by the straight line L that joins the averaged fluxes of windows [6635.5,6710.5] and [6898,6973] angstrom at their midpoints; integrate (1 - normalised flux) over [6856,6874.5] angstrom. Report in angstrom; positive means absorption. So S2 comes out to 3.6 angstrom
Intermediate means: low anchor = 3.83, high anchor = 4.19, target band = 3.29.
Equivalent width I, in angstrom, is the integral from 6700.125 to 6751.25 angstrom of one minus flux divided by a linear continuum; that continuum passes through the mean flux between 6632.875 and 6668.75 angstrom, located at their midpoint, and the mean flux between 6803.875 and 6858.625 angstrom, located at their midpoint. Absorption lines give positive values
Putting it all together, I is 3.85 angstrom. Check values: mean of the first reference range 4.03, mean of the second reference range 3.32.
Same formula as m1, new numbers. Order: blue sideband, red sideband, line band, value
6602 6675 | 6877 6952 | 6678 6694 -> 2.3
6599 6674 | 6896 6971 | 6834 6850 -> 3.0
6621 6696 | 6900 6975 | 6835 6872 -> 7.5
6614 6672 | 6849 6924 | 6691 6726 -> 4.3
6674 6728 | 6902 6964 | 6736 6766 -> 2.0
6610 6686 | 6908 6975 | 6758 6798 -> 7.6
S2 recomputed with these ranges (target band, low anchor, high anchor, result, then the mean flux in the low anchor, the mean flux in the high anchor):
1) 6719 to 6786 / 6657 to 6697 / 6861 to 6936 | 6.01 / 3.73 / 3.69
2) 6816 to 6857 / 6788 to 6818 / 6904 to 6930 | 1.92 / 3.3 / 3.89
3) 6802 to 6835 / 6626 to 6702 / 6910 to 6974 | 6.07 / 3.87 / 4.26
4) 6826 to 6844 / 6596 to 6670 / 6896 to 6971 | 3.50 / 4.24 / 4.17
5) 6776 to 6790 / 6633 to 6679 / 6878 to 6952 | 2.22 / 4.01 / 3.92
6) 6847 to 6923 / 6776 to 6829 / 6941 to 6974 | 8.49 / 3.3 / 4.56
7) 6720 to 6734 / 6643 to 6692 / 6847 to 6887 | 1.66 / 3.83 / 3.36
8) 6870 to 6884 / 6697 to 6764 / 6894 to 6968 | 1.38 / 3.45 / 4.15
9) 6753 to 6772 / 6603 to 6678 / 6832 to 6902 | 1.69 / 4.17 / 3.42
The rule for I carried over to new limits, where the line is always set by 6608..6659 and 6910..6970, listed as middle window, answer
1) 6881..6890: 1.5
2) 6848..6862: 3.5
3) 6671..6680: 0.8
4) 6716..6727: 2.6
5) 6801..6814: 2.5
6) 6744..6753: 1.9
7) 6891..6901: 1.4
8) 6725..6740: 3.0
